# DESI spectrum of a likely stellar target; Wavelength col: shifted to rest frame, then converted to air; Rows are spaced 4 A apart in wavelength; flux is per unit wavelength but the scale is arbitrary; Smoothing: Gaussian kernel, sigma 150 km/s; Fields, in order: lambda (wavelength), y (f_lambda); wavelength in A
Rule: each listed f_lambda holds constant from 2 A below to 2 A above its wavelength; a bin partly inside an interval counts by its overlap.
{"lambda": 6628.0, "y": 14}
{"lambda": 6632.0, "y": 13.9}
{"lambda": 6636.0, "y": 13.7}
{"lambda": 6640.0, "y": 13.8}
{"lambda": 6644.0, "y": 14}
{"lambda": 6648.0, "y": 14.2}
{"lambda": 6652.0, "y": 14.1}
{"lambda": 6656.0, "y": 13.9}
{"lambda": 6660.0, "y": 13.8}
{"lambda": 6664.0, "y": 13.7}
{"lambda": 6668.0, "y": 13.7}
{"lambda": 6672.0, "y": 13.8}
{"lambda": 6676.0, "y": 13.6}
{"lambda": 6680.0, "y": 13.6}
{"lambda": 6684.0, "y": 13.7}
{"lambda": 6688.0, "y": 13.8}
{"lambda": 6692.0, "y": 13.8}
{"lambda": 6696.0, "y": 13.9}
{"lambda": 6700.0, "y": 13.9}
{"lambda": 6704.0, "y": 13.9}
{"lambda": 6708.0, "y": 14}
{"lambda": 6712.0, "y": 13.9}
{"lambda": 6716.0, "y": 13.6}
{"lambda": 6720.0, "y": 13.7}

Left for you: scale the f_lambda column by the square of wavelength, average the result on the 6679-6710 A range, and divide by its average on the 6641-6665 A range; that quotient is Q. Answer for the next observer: 1.00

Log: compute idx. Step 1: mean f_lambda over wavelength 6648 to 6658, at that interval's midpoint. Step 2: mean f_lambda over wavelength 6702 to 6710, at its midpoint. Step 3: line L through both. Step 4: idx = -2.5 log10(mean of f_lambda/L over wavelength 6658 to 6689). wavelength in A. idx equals 0.02 mag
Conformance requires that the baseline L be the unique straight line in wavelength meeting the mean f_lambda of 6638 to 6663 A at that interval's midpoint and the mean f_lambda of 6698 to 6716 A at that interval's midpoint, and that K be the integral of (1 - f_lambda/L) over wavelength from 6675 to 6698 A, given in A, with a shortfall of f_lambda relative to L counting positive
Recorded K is 0.3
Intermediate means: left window 14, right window 13.9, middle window 13.7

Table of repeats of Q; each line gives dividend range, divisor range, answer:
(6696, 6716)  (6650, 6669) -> 1.02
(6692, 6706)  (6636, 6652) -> 1.01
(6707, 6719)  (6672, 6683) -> 1.02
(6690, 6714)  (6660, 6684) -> 1.02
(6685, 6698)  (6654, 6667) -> 1.01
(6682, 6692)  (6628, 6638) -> 1.01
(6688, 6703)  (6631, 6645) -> 1.02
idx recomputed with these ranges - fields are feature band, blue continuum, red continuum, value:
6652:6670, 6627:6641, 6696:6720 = 0.00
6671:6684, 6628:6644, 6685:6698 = 0.01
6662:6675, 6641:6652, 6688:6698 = 0.02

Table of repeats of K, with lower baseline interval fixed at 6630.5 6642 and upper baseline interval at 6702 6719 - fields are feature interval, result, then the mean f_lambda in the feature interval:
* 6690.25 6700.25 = -0.02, 13.9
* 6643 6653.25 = -0.23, 14.1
